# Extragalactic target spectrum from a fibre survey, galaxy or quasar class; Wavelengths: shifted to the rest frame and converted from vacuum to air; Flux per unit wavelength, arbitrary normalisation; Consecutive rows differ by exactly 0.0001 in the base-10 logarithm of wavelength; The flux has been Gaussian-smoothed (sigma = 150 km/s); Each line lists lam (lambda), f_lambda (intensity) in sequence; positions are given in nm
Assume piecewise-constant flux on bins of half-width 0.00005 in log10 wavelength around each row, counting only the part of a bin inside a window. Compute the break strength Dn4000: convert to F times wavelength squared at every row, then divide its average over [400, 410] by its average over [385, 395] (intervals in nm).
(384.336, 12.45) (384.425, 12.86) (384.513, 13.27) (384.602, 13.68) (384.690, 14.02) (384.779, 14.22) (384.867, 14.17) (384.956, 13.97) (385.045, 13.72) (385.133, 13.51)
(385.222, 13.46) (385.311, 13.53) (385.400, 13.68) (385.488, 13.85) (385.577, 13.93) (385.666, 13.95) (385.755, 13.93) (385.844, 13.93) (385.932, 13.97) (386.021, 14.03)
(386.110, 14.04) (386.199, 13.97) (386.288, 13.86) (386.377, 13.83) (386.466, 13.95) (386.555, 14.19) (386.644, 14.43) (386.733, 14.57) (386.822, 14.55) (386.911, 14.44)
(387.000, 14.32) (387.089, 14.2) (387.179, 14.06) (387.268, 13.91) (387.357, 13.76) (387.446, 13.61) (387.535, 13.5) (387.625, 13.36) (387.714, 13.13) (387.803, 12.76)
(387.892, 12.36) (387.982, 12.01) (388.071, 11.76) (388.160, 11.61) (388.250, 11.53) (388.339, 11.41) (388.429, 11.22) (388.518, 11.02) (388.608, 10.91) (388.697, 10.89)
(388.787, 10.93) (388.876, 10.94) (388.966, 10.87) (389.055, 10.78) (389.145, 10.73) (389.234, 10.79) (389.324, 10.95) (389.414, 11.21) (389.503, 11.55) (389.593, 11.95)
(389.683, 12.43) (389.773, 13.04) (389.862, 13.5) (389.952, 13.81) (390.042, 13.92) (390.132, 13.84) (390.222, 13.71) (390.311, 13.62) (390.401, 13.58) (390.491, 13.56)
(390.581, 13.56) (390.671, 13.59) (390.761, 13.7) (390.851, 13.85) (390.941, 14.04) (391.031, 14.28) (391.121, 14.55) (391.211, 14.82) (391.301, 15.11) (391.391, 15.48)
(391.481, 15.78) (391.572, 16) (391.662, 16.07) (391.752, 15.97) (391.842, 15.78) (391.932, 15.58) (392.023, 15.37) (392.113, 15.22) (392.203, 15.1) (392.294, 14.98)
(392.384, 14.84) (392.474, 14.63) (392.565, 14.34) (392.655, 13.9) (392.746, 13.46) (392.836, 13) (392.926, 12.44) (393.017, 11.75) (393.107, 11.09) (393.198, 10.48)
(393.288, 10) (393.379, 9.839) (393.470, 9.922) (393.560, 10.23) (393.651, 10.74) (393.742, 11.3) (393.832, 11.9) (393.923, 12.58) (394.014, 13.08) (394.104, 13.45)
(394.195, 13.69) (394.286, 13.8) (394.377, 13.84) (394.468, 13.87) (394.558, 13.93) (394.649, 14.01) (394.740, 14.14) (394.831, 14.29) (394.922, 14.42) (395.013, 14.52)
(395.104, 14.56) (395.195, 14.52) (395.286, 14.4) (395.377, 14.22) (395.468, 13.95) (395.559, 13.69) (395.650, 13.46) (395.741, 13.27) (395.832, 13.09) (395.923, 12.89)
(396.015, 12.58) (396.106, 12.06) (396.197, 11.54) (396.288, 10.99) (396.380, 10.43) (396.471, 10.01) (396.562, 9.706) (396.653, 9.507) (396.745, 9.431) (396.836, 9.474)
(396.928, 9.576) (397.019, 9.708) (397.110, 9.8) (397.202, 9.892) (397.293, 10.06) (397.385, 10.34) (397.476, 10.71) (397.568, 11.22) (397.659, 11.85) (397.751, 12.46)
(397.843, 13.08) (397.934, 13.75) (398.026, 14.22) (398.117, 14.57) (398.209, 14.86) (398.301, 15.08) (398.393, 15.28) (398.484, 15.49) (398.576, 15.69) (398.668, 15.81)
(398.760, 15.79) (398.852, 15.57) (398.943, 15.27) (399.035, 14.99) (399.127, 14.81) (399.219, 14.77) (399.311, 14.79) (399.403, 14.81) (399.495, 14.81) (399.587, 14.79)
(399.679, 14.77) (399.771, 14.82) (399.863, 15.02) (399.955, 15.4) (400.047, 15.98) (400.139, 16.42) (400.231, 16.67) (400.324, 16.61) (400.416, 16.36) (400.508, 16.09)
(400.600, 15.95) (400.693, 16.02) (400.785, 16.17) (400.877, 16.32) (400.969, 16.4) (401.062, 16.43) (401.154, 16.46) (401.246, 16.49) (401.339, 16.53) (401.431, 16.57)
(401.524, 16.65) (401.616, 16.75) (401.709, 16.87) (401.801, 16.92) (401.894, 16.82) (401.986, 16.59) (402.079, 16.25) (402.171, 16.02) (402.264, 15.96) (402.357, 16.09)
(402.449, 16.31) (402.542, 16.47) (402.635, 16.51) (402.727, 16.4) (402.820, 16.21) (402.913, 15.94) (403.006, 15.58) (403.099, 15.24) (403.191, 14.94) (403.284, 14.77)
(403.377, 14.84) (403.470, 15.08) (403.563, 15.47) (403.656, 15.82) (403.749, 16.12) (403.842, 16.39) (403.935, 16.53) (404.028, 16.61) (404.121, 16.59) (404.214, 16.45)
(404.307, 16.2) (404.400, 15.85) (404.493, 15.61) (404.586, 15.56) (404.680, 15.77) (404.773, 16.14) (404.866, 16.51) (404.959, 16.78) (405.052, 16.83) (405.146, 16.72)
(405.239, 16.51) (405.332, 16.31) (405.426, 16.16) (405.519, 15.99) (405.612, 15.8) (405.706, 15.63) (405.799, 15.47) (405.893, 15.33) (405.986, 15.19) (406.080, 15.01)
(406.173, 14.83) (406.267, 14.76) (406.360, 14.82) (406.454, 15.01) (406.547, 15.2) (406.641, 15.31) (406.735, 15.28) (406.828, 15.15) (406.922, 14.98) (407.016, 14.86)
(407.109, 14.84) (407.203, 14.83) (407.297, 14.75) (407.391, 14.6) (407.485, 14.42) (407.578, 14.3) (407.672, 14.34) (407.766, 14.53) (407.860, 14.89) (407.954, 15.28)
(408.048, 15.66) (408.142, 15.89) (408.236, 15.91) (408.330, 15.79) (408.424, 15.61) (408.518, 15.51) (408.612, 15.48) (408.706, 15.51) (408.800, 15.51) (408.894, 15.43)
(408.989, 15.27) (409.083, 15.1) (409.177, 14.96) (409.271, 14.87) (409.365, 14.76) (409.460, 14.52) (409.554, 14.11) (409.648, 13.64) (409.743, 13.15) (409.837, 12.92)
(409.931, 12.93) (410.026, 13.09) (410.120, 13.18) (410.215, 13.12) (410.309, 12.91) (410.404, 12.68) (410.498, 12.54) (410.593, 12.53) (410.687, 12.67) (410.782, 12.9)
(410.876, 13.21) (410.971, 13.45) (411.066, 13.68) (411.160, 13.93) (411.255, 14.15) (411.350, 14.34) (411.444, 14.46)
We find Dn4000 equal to 1.3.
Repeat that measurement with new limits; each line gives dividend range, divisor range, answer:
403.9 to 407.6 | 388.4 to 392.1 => 1.27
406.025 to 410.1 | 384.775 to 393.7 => 1.23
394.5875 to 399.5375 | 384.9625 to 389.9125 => 1.06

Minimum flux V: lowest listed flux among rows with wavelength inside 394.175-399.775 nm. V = 9.431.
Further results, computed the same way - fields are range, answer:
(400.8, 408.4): 14.3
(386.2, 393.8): 9.839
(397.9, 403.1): 13.75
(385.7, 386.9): 13.83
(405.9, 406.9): 14.76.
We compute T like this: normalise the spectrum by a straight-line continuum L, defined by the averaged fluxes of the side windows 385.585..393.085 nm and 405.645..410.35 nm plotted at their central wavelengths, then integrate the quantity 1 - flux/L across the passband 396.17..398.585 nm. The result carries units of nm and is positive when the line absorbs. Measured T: 0.39 nm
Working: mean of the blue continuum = 13.4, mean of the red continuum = 14.8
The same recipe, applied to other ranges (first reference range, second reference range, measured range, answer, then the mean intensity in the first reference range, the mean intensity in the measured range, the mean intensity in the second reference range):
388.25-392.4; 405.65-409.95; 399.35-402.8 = -0.43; 13.3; 16.1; 14.9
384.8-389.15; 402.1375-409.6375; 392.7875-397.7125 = 0.74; 13.1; 12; 15.5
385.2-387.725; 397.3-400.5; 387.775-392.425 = 0.30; 13.9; 13.2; 14.6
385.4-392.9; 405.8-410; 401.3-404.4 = -0.35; 13.5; 16.1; 14.9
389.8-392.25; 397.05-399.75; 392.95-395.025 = 0.26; 14.6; 12.4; 13.8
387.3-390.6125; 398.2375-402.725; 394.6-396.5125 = 0.15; 12.3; 13.2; 15.9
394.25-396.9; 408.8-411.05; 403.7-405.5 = -0.40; 12.7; 16.3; 13.7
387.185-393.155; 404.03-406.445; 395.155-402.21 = 0.30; 13.2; 14.1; 15.9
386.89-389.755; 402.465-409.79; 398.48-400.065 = -0.11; 12.1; 15.2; 15.4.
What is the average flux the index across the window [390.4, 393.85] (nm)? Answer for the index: 13.6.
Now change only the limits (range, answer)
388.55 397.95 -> 12.7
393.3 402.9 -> 14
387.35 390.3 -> 12.1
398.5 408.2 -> 15.7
